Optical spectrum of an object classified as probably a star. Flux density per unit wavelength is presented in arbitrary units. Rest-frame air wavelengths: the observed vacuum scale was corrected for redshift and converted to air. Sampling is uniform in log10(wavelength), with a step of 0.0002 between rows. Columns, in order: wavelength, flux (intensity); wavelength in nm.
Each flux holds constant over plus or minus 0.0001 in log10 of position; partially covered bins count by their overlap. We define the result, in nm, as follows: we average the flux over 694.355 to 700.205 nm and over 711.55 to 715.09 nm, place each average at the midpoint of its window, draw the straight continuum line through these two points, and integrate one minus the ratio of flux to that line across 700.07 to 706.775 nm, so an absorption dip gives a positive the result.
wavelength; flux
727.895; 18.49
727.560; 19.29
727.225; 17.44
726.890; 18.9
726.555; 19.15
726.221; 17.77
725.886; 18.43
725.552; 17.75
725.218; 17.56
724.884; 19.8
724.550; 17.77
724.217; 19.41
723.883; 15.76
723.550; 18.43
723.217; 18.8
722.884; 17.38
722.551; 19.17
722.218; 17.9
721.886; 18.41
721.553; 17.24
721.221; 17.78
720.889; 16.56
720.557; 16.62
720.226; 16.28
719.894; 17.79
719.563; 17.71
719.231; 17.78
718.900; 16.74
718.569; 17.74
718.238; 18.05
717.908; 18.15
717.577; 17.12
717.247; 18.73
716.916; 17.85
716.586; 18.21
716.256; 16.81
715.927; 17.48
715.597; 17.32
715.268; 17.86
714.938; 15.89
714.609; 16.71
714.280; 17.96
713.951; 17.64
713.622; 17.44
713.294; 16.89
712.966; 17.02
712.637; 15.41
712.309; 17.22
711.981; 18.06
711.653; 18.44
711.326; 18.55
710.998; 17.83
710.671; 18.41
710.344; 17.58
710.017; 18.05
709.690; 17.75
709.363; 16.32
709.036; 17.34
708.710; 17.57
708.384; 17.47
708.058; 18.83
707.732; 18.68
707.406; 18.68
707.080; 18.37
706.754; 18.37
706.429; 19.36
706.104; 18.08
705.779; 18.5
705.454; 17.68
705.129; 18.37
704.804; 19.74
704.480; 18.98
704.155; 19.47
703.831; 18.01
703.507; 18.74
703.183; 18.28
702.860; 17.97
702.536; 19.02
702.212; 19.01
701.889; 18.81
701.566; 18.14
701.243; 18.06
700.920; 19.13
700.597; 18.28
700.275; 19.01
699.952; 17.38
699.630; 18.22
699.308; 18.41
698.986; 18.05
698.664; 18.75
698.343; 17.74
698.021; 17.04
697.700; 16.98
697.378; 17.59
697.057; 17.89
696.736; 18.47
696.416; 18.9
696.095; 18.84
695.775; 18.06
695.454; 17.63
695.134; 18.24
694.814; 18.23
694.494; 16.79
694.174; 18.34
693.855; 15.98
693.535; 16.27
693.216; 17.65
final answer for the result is -0.366 nm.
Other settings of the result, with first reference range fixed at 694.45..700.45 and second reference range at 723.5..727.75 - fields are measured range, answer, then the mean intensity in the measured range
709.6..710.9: 0.01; 18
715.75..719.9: 0.11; 17.7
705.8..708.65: -0.05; 18.4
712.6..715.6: 0.18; 17.1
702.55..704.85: -0.08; 18.7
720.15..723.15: 0.11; 17.6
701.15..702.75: -0.05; 18.6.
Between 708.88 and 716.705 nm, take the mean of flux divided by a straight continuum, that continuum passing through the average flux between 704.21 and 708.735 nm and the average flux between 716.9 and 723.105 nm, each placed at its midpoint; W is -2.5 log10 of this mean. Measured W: 0.04 mag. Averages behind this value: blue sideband 18.5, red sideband 17.6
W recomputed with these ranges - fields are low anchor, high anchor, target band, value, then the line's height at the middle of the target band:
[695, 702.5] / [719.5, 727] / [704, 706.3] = -0.03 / 18.1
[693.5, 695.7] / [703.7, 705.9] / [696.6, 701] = -0.01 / 18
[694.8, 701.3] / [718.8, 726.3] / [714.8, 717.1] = 0.03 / 17.9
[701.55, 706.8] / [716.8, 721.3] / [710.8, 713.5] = 0.04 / 18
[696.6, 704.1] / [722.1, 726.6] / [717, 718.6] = 0.01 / 18.2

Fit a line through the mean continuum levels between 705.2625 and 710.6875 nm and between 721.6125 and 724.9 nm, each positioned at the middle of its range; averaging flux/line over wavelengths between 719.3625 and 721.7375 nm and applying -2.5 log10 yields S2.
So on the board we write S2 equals 0.06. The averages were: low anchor 18.1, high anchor 18.2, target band 17.2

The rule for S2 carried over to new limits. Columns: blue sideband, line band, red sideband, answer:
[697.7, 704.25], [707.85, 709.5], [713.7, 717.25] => 0.018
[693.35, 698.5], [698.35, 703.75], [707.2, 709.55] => -0.041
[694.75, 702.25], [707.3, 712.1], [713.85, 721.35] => -0.014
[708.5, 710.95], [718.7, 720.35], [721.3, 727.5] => 0.043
